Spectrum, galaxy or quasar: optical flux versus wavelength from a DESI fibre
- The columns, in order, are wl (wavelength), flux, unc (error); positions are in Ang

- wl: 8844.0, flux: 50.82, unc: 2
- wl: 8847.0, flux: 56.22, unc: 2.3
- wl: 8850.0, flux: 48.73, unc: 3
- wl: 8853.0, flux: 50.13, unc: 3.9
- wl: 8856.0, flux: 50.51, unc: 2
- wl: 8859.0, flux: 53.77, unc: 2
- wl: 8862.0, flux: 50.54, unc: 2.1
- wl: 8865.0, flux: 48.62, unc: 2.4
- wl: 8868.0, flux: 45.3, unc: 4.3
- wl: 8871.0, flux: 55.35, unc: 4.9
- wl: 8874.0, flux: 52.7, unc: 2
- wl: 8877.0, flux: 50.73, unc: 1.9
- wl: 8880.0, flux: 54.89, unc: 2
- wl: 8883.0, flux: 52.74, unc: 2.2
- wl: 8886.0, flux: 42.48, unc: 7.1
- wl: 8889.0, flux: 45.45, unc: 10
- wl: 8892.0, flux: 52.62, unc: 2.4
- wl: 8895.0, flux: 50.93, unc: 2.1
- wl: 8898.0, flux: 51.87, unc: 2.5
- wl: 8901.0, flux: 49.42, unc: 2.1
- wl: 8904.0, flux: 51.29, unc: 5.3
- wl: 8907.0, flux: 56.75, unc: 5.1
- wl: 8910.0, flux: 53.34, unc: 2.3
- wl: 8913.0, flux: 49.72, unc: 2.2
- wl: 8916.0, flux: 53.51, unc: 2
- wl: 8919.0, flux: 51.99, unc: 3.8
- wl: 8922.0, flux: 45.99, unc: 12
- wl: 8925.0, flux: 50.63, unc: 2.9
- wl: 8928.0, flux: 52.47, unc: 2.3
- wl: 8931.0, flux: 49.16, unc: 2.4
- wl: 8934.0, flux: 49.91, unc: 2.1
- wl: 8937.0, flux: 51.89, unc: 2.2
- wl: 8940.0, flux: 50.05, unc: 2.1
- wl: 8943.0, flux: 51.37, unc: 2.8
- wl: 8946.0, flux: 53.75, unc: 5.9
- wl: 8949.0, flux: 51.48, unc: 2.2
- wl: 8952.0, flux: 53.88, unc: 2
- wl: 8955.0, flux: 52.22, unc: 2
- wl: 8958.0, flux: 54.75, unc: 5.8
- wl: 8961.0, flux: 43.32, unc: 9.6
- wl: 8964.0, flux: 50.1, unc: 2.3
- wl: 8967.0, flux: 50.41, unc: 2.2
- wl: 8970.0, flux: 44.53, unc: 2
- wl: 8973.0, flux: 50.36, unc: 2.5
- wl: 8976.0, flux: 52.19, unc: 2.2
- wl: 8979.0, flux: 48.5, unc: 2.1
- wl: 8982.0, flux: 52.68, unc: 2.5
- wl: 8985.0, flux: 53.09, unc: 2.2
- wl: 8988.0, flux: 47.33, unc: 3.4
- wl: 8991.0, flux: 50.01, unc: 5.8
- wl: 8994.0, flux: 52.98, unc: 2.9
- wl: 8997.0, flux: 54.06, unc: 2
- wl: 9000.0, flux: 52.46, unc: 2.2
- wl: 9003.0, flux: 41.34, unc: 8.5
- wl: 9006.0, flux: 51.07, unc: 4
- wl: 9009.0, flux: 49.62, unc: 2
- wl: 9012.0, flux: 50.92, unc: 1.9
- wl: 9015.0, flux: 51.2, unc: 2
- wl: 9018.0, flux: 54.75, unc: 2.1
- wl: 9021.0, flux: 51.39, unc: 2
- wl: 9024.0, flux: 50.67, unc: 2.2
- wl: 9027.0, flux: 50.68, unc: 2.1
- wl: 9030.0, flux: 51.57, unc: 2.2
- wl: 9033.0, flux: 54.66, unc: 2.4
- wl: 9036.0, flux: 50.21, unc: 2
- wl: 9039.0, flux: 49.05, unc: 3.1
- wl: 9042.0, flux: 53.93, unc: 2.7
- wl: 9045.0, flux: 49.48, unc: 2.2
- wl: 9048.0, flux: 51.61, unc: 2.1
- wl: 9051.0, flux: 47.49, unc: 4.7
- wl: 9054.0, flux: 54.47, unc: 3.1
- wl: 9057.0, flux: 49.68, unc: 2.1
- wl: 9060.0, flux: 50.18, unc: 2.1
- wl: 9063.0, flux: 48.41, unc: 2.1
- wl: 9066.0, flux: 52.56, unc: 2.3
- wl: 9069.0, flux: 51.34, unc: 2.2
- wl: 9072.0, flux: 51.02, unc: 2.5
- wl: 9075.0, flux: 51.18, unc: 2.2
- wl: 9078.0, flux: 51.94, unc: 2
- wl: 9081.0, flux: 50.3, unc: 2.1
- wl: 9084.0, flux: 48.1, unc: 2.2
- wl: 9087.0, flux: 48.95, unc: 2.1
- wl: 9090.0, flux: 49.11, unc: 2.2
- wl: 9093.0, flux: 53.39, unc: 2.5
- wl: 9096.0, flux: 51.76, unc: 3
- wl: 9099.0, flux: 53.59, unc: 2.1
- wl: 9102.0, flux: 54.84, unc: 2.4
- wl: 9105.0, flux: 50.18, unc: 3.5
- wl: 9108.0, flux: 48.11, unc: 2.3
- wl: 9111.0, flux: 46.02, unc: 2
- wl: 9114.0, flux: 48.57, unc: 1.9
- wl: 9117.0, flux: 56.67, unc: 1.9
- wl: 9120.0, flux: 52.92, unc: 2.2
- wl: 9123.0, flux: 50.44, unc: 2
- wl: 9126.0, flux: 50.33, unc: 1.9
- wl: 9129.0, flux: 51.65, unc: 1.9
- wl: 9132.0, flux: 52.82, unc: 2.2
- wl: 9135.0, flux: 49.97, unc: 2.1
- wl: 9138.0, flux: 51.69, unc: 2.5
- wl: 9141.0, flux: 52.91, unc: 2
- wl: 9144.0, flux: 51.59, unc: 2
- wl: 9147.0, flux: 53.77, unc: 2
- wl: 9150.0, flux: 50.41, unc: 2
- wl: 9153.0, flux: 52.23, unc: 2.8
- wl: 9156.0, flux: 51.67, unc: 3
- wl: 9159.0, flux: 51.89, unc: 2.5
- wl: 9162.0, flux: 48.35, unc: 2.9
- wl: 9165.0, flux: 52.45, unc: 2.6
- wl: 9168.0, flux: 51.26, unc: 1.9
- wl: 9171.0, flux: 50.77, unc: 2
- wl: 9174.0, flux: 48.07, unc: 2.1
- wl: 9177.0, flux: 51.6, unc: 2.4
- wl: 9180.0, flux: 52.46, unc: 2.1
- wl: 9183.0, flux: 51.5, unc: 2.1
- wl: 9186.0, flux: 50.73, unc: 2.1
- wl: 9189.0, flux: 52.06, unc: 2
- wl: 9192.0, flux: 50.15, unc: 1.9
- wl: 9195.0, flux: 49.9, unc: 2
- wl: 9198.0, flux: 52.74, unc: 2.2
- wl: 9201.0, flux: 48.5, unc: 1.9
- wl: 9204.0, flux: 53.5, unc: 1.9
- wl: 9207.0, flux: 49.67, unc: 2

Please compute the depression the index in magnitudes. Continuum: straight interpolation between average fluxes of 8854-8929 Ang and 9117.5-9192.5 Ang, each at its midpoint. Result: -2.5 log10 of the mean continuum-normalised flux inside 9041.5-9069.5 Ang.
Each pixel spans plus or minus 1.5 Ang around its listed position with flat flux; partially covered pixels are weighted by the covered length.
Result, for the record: 0.01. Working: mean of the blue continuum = 50.9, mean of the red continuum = 51.4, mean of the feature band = 50.8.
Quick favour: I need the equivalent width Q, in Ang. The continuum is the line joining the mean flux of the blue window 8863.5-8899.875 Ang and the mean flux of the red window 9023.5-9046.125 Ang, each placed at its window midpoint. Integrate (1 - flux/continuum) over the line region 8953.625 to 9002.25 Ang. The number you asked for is 0.5 Ang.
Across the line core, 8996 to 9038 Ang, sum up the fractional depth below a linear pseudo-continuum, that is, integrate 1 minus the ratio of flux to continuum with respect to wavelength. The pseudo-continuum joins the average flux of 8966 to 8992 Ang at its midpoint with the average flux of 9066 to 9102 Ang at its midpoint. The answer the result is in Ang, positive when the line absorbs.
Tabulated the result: -0.5 Ang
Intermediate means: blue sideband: 49.9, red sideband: 51.2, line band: 51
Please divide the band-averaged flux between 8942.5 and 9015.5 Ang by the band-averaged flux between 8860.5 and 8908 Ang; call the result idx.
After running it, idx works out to 1.00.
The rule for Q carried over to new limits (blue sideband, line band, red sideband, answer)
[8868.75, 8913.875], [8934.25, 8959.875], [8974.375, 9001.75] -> -0.4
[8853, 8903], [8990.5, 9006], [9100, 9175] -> 0.2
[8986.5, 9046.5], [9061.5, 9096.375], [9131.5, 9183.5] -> 0.3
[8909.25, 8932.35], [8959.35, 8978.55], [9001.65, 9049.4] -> 0.9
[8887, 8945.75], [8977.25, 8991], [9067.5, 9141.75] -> 0.2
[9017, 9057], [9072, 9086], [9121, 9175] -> 0.3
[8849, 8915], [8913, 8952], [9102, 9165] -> -0.1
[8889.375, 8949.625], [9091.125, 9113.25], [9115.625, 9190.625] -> 0.2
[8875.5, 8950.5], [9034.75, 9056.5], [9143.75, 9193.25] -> 0.1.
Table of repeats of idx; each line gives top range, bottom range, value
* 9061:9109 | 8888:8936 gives 1.00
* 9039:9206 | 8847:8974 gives 1.01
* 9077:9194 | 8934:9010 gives 1.01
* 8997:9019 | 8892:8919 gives 0.97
